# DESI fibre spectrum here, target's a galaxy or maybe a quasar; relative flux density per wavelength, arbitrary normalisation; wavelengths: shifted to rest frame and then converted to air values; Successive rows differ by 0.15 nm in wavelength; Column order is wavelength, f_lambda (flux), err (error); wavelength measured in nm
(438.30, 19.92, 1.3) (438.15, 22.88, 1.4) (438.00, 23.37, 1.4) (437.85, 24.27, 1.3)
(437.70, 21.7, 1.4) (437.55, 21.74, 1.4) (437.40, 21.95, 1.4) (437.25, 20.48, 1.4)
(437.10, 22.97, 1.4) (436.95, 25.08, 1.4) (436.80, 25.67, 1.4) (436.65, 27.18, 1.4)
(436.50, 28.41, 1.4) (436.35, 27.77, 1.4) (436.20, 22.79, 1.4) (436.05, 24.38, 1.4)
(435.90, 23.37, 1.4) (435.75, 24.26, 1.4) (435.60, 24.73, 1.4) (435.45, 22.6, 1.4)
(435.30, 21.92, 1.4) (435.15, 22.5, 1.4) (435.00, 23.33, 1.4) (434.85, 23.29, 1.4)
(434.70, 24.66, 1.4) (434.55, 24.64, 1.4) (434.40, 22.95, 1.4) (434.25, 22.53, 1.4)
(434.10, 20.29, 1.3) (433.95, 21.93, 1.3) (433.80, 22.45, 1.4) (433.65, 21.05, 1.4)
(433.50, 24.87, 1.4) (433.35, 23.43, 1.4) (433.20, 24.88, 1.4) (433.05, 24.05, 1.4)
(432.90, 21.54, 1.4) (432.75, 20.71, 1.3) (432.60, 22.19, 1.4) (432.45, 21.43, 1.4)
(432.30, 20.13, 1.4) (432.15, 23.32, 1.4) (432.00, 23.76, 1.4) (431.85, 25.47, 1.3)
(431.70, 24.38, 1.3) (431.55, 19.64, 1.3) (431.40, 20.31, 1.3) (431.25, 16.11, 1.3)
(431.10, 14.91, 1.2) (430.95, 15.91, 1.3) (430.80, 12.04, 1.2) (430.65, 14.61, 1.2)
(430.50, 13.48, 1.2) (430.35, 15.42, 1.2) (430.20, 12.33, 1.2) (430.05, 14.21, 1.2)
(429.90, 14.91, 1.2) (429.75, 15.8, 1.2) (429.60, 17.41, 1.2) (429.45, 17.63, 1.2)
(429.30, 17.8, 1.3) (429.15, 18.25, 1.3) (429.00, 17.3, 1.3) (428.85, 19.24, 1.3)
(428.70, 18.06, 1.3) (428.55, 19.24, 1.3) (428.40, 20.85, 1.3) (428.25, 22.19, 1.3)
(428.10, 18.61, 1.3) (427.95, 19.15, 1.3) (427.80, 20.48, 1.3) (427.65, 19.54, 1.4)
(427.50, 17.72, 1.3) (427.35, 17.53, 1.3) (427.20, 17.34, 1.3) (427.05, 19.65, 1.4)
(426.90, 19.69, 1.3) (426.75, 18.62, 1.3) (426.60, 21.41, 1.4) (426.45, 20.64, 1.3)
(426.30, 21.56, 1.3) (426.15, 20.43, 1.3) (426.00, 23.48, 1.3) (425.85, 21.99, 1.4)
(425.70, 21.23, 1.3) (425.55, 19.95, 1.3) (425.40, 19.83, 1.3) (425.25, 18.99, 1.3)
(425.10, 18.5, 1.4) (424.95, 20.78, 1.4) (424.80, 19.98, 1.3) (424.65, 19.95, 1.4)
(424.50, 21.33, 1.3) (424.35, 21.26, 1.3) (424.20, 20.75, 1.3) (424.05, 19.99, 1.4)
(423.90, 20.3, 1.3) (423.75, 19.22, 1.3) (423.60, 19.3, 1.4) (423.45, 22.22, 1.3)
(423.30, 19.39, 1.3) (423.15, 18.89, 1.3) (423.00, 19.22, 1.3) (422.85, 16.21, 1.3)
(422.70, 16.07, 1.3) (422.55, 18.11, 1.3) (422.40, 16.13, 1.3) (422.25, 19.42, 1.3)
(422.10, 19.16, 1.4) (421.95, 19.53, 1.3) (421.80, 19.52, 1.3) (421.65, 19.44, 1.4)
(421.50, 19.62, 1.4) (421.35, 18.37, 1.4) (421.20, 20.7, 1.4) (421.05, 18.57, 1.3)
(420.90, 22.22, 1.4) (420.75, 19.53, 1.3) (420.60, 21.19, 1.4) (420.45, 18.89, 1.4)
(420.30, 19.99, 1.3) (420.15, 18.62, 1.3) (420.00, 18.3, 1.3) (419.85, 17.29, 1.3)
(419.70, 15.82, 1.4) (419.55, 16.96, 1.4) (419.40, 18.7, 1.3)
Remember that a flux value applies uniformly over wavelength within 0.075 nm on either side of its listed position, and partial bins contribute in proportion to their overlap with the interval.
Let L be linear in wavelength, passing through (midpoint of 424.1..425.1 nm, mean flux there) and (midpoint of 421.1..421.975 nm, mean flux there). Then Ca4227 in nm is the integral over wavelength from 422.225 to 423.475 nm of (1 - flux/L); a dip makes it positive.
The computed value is 0.11 nm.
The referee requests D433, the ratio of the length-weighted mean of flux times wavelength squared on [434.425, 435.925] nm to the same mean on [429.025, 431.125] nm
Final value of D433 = 1.56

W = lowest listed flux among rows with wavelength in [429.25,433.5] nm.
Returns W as 12.04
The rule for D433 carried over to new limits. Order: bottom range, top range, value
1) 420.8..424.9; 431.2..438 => 1.25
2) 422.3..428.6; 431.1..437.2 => 1.22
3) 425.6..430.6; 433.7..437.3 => 1.33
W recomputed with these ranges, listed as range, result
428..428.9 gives 18.06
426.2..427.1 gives 18.62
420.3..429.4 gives 16.07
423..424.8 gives 18.89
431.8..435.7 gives 20.13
